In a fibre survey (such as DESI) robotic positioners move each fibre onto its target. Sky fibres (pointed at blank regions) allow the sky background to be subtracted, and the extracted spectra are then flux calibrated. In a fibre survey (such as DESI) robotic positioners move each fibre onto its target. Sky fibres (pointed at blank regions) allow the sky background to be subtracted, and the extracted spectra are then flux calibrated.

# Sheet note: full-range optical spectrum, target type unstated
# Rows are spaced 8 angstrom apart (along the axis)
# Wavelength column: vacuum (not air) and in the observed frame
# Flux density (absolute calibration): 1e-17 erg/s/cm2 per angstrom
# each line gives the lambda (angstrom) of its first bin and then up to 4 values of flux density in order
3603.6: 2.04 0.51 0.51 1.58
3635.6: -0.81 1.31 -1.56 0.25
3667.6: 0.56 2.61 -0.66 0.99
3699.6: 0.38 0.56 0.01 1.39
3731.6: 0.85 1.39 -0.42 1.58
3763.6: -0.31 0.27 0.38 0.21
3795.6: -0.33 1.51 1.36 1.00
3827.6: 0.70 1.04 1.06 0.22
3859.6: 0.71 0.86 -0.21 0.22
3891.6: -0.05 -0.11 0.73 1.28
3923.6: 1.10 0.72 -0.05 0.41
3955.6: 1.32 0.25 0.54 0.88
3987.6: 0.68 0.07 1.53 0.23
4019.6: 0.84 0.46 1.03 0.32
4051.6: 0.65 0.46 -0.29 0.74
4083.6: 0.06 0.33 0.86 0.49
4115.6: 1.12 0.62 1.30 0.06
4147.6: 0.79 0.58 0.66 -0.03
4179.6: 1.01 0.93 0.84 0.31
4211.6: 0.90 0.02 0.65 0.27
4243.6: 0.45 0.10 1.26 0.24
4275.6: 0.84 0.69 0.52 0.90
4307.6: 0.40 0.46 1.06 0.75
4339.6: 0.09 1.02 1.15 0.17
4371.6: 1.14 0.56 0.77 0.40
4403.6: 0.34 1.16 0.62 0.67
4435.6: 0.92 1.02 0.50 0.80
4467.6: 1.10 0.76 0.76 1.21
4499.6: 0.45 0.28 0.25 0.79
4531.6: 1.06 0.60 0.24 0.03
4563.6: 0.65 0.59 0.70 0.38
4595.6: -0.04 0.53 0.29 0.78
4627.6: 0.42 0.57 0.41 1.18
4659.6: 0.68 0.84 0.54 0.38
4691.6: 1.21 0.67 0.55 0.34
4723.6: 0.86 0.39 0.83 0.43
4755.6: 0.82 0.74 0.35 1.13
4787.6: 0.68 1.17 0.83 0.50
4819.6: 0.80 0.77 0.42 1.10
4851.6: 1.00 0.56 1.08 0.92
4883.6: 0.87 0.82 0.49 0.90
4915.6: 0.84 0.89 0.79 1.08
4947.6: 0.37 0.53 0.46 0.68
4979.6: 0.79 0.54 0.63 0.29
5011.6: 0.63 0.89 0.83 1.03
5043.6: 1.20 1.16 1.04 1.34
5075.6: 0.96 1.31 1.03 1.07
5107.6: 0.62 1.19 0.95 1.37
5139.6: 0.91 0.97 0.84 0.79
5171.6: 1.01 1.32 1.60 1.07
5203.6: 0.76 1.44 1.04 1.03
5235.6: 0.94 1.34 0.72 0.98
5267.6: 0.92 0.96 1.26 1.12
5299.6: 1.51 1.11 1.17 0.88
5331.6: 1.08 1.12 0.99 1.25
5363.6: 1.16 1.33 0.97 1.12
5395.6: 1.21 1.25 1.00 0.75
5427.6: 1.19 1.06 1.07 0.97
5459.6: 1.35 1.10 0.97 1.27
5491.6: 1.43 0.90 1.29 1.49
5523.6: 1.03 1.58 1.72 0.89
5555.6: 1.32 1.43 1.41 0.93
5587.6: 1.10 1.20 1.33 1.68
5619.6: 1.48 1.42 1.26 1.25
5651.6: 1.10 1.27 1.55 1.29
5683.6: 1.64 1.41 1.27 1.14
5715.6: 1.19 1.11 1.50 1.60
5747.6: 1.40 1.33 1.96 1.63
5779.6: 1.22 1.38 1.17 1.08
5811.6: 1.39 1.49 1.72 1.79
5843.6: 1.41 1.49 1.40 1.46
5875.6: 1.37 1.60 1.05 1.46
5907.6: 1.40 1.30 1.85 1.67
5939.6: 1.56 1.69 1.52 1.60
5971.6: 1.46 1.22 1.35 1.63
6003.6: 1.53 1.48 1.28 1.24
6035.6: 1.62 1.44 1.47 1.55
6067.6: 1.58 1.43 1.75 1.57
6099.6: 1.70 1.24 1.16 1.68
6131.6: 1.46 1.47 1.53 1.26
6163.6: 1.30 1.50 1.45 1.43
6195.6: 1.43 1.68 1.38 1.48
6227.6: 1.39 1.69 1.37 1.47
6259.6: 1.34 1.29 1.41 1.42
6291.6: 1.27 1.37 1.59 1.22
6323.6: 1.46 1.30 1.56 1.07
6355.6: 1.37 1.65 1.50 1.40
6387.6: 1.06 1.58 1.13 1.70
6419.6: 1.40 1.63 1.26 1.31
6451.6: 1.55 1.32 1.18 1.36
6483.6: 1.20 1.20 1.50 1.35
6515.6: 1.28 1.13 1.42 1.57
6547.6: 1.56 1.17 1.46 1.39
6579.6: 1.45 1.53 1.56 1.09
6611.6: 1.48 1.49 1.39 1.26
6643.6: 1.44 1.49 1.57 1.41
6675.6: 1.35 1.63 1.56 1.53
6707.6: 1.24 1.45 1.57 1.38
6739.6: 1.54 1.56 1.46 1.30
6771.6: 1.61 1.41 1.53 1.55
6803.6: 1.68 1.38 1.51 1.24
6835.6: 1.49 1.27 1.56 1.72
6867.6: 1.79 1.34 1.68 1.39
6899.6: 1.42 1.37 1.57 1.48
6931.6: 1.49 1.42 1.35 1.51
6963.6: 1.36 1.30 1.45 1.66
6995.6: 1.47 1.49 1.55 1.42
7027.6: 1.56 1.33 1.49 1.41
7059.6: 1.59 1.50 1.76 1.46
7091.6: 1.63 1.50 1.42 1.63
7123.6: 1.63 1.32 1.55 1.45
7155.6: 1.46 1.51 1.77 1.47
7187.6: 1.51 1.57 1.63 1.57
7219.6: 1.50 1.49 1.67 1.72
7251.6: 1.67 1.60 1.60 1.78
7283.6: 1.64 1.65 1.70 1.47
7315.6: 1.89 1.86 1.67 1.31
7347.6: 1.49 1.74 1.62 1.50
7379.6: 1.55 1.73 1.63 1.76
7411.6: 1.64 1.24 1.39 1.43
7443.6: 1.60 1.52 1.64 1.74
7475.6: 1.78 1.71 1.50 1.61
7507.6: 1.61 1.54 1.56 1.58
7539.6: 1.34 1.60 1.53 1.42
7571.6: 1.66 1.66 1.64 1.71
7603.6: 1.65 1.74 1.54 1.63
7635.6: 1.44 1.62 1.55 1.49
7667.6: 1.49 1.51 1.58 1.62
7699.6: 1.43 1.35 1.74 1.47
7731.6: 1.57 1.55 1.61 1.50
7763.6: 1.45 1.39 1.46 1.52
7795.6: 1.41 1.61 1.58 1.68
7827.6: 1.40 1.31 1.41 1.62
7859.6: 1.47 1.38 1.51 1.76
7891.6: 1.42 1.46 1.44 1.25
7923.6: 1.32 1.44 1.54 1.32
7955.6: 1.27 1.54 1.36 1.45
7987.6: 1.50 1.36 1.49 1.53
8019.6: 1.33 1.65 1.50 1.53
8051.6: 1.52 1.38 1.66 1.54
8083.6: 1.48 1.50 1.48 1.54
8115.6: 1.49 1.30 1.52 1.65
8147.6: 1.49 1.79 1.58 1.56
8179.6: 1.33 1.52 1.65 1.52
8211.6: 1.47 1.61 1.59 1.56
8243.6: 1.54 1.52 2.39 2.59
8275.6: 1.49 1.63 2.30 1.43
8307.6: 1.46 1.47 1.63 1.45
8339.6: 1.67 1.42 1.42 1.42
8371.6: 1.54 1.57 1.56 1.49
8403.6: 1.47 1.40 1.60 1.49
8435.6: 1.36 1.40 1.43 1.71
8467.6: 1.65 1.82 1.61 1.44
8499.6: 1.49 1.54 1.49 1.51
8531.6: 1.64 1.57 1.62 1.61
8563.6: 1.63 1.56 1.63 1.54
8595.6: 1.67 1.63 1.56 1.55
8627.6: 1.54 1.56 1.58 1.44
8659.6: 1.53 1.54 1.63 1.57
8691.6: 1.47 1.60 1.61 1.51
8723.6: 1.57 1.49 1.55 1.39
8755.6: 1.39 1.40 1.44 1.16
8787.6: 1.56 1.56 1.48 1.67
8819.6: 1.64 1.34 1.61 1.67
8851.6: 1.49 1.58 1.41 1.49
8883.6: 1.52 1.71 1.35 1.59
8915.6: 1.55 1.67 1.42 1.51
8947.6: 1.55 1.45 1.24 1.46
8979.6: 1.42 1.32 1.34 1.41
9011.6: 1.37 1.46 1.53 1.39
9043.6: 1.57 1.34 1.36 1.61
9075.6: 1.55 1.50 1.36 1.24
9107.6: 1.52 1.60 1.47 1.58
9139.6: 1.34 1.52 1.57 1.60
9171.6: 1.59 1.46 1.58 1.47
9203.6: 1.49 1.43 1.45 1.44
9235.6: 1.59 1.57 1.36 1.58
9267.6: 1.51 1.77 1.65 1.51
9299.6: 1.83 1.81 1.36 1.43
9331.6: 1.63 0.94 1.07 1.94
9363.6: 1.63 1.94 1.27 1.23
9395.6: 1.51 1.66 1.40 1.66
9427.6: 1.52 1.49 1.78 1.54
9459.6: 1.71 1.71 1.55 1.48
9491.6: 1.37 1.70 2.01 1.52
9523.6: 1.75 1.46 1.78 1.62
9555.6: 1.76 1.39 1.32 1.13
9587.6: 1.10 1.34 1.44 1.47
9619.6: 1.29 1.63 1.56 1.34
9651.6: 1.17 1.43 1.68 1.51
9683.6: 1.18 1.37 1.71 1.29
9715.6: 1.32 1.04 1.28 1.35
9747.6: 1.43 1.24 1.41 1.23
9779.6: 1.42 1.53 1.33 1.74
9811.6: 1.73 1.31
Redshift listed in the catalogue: 0.259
